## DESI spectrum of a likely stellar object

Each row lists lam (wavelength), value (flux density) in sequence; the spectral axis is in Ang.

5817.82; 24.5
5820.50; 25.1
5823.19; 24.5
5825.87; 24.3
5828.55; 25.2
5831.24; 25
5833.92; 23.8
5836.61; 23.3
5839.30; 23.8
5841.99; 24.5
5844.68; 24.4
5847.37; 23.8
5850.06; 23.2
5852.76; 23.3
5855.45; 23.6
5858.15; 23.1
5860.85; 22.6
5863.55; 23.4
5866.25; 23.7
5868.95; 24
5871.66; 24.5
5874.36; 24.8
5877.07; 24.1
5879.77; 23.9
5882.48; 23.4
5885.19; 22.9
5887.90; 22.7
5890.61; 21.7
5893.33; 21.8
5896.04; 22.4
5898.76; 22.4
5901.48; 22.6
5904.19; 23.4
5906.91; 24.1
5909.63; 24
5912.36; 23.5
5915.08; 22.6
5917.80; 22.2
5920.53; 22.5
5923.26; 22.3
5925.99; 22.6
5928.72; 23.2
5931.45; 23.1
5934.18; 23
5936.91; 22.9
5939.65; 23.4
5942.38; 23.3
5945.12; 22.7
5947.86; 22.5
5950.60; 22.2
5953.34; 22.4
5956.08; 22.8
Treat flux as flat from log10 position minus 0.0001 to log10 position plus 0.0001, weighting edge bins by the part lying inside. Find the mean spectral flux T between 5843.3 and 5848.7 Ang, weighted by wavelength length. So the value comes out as 24.1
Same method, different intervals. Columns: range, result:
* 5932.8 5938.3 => 23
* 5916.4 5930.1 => 22.6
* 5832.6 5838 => 23.5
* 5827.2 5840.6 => 24.2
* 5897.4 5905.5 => 22.8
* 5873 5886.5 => 23.8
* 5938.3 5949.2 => 23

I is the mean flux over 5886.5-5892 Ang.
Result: 22.2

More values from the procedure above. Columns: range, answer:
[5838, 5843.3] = 24.1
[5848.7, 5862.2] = 23.2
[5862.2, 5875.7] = 24.1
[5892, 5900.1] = 22.2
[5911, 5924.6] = 22.6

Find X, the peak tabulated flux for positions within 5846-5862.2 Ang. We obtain 23.8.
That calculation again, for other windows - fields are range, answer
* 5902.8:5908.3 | 24.1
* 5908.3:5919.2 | 24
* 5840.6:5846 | 24.5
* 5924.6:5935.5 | 23.2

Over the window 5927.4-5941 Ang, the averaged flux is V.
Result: 23.1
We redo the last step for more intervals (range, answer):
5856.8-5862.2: 22.8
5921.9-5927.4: 22.4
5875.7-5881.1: 24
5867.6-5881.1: 24.3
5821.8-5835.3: 24.5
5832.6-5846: 24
